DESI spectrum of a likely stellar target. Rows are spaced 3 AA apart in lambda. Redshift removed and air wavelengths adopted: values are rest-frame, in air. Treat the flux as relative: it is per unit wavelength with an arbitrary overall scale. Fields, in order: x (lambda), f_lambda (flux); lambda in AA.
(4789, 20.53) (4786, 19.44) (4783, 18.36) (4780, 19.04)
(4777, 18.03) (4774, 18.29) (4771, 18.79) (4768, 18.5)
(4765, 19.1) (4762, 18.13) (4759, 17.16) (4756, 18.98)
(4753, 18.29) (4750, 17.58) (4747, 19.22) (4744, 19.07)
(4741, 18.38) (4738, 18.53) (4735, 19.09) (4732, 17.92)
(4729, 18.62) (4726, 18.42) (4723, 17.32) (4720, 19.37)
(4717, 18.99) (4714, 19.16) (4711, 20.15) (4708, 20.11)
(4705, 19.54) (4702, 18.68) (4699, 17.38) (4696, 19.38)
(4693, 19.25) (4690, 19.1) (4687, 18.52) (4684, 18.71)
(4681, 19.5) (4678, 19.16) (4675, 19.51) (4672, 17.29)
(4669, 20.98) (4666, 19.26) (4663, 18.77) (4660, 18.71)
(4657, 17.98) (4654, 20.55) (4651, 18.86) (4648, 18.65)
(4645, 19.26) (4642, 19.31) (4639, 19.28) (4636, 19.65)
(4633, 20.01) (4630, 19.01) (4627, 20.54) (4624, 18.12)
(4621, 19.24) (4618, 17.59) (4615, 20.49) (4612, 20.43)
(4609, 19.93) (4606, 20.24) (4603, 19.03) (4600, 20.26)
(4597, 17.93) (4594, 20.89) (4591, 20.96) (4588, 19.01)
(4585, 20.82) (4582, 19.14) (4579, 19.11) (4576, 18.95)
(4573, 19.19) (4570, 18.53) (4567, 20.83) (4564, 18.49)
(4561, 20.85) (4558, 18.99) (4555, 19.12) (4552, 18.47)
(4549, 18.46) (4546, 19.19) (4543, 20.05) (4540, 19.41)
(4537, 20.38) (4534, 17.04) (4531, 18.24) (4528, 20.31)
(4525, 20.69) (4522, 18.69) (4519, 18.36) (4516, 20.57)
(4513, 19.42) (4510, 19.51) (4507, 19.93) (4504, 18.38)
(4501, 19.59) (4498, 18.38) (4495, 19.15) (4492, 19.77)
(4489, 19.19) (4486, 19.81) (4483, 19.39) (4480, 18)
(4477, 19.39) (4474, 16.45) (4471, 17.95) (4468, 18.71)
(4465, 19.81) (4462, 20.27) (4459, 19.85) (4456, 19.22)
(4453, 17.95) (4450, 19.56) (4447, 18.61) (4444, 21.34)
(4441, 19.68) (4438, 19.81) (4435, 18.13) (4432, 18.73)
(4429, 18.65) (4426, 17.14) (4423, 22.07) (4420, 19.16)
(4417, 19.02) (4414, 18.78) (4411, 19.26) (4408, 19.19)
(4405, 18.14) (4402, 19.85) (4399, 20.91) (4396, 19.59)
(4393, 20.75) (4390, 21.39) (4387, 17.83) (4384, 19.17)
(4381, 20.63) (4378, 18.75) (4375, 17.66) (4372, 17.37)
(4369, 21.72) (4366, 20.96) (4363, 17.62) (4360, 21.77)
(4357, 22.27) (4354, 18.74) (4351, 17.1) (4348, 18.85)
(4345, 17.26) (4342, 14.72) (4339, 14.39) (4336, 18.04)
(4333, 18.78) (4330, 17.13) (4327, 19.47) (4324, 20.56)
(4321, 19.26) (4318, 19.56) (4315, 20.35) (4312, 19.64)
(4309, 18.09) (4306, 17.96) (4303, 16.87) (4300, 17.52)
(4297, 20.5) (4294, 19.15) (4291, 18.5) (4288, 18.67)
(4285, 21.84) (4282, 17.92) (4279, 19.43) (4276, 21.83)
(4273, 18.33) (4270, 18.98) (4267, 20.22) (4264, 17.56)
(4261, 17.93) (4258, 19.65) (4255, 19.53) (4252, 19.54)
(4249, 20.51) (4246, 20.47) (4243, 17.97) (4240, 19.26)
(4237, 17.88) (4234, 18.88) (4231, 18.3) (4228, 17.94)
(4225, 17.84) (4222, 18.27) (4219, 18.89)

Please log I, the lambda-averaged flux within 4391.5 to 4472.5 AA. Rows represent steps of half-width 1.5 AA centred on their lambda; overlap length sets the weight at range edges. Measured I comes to 19.3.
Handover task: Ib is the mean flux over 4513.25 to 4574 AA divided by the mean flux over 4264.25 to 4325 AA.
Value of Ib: 1.00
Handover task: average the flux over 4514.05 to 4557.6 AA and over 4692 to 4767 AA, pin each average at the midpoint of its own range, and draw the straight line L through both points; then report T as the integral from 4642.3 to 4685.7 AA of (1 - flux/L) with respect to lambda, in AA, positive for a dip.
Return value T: -0.5 AA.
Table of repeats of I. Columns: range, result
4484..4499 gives 19.3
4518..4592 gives 19.3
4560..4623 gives 19.6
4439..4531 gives 19.3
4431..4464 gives 19.4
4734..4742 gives 18.7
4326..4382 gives 18.6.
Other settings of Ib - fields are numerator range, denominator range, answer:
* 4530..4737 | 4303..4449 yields 1.01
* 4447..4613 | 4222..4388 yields 1.02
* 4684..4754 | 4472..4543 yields 0.98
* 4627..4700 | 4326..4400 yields 1.01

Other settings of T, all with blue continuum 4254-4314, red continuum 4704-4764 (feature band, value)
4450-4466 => -0.45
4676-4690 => -0.20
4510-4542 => -0.83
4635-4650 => -0.35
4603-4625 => -0.77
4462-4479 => 0.25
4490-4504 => -0.20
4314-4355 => 1.84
